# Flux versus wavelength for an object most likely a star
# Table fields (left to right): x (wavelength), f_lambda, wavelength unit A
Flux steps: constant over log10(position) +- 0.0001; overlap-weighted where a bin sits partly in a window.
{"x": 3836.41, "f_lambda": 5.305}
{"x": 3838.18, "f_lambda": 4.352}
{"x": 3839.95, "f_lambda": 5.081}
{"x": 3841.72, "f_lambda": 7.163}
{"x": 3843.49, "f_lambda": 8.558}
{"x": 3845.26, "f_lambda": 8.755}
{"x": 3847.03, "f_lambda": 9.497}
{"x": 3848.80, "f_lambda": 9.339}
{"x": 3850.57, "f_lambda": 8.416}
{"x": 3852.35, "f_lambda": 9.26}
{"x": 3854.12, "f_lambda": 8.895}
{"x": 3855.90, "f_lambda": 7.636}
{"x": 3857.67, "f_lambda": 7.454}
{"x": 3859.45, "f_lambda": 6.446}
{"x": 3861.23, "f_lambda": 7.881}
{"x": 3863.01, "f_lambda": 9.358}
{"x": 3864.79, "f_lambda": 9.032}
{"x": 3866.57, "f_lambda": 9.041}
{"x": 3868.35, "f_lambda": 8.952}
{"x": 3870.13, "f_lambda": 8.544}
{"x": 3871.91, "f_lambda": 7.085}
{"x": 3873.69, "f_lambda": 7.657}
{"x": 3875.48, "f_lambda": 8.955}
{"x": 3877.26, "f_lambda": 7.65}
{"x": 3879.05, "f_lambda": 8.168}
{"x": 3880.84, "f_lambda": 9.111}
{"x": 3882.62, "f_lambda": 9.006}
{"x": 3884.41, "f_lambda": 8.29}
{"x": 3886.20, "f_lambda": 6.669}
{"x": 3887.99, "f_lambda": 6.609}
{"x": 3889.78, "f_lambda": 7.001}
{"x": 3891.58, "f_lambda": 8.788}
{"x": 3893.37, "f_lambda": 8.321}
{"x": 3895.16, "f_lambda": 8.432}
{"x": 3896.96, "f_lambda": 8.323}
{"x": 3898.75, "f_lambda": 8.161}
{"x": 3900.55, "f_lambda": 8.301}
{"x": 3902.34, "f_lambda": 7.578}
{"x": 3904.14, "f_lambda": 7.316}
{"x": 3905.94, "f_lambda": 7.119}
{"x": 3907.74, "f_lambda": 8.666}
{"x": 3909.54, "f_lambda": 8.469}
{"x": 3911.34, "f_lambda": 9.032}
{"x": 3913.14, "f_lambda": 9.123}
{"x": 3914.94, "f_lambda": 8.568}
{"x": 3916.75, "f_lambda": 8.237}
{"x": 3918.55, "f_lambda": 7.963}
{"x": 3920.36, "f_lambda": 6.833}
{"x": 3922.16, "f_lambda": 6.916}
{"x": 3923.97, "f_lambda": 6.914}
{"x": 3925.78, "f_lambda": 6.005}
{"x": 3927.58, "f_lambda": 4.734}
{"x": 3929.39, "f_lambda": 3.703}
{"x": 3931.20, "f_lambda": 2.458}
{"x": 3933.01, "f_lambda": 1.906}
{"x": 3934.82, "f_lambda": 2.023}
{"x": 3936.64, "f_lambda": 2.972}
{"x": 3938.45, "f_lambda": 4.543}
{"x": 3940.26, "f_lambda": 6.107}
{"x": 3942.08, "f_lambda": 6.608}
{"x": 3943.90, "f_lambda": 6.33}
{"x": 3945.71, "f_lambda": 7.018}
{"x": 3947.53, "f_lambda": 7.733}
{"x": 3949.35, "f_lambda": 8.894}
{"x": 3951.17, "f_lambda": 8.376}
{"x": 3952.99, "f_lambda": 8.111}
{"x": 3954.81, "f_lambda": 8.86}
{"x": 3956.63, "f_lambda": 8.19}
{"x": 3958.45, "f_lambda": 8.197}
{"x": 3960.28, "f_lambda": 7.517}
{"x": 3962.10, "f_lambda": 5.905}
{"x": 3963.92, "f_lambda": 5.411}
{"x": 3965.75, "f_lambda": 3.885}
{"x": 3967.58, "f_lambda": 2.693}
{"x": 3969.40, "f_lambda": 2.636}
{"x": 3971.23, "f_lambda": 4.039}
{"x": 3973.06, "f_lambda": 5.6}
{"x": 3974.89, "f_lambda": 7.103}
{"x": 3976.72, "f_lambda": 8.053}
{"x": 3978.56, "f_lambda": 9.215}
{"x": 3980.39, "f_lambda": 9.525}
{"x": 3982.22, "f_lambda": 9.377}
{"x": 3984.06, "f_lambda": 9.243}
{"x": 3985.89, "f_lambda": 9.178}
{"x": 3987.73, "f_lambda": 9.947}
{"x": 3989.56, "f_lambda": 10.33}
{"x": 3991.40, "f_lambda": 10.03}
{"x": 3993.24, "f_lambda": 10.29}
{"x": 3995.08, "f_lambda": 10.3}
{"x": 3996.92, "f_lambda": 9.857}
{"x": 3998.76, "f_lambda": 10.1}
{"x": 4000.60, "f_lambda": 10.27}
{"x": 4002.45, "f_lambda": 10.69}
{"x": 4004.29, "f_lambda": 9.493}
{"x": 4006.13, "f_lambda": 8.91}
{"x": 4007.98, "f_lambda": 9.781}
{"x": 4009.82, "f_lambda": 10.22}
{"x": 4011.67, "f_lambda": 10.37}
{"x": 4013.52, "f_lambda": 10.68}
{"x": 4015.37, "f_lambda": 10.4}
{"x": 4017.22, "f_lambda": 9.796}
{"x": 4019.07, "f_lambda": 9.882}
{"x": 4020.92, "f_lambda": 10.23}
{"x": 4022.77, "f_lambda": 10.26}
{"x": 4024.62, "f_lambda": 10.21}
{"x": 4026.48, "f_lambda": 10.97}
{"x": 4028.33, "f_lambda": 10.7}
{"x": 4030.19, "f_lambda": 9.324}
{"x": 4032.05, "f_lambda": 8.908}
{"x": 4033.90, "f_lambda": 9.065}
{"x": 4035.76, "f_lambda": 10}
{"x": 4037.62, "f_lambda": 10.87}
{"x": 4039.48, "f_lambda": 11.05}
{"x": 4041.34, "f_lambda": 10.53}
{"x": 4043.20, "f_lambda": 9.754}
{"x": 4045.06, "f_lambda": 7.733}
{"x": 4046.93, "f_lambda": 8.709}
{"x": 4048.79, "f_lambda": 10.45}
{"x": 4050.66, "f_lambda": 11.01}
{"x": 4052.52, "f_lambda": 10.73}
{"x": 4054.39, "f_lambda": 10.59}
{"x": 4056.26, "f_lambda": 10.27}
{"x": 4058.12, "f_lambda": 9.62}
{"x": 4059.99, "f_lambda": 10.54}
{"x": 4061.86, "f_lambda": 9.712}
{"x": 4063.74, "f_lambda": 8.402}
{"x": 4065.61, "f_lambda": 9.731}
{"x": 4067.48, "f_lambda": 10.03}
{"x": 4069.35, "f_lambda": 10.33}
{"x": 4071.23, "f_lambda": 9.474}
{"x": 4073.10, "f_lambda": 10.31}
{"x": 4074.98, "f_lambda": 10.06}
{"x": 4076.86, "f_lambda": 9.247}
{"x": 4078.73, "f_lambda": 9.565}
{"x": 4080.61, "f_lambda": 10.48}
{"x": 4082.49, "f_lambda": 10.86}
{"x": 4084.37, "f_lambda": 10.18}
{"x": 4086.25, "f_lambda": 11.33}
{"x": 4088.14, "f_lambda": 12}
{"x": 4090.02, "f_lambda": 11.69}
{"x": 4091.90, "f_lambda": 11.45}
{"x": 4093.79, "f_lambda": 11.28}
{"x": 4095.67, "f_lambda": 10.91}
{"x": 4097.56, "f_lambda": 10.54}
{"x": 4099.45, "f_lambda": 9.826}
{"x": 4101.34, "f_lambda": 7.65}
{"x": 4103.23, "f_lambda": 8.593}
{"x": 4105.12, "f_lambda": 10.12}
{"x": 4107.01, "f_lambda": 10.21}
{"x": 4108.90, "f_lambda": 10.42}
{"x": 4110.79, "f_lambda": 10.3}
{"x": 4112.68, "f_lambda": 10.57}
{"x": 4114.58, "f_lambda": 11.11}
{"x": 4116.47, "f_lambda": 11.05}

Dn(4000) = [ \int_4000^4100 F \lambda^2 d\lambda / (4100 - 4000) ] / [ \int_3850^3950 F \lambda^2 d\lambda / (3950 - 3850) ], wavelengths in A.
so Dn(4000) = 1.5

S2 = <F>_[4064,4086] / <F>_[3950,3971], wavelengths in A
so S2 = 1.59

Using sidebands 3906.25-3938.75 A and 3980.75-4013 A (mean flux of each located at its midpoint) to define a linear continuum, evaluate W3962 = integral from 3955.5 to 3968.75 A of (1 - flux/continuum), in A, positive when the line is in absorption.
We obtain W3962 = 3.47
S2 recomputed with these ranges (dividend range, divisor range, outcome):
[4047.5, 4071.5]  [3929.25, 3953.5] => 1.83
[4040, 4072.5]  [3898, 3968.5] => 1.50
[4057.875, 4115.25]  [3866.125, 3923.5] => 1.27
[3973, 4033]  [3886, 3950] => 1.44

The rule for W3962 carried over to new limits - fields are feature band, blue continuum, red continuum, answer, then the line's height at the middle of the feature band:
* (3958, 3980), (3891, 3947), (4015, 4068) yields 5.9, 8.03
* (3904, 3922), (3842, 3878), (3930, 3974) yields -3.4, 6.82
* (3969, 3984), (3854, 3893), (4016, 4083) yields 3.2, 9.2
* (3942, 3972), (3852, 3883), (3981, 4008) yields 9.2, 9.4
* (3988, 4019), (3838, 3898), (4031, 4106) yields -2.1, 9.44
